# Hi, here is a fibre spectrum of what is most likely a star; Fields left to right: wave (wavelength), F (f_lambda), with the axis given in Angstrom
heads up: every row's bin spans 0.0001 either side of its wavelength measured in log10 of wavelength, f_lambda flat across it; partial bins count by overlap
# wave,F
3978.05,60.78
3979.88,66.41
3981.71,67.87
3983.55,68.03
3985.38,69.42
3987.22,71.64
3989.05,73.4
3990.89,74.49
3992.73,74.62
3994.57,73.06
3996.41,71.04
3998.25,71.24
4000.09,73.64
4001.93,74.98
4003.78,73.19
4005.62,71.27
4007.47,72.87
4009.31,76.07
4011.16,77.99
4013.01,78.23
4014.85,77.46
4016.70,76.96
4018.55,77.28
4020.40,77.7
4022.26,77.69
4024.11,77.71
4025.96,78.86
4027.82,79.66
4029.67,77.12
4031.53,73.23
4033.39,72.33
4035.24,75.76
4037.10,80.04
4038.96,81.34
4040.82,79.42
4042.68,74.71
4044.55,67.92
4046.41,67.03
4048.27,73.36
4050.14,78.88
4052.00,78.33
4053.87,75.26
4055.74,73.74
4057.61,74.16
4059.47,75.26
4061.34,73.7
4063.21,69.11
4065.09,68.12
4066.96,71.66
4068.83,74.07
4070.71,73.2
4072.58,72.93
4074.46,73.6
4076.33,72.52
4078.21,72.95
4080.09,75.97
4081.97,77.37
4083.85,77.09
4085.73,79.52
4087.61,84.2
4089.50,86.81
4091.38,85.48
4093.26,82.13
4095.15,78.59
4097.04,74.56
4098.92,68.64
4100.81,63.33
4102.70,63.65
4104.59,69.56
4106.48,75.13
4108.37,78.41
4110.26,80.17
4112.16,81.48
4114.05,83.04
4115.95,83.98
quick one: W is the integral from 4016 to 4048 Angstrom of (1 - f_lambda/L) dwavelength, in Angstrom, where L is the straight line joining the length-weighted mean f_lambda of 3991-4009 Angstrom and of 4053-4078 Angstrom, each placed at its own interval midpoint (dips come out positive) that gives -1.4 Angstrom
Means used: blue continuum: 73.1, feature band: 76.1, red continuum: 72.9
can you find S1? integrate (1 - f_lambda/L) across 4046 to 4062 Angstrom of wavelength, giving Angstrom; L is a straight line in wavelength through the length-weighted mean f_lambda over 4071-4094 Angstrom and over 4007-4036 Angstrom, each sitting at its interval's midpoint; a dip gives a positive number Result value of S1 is 0.6 Angstrom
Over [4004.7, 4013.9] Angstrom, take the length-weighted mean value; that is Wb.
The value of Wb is 75.3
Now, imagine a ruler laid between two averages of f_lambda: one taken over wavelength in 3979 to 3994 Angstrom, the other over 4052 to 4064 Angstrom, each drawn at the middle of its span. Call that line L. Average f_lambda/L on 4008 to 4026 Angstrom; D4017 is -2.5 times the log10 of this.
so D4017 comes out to -0.08 mag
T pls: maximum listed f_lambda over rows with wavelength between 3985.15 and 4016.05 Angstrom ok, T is 78.23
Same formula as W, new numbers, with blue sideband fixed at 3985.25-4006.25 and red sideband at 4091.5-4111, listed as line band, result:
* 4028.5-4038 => -0.34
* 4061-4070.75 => 0.28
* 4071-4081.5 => -0.02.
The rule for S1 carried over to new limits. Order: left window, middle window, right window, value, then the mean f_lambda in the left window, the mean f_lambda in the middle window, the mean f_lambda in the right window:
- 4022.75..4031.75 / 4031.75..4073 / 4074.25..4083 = 1.13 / 77.7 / 74.1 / 74.6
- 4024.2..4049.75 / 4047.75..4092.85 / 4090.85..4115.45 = -0.11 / 75.6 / 75.8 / 75.7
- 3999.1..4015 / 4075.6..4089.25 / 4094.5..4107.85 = -1.19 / 75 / 77.6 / 70.6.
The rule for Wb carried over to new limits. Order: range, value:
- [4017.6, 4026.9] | 77.8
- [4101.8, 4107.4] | 69.5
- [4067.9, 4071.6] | 73.5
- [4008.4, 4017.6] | 77.4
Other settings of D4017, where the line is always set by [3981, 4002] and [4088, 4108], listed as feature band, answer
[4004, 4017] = -0.05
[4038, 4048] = -0.01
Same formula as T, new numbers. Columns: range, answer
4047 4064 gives 78.88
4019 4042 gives 81.34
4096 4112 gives 80.17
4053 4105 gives 86.81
